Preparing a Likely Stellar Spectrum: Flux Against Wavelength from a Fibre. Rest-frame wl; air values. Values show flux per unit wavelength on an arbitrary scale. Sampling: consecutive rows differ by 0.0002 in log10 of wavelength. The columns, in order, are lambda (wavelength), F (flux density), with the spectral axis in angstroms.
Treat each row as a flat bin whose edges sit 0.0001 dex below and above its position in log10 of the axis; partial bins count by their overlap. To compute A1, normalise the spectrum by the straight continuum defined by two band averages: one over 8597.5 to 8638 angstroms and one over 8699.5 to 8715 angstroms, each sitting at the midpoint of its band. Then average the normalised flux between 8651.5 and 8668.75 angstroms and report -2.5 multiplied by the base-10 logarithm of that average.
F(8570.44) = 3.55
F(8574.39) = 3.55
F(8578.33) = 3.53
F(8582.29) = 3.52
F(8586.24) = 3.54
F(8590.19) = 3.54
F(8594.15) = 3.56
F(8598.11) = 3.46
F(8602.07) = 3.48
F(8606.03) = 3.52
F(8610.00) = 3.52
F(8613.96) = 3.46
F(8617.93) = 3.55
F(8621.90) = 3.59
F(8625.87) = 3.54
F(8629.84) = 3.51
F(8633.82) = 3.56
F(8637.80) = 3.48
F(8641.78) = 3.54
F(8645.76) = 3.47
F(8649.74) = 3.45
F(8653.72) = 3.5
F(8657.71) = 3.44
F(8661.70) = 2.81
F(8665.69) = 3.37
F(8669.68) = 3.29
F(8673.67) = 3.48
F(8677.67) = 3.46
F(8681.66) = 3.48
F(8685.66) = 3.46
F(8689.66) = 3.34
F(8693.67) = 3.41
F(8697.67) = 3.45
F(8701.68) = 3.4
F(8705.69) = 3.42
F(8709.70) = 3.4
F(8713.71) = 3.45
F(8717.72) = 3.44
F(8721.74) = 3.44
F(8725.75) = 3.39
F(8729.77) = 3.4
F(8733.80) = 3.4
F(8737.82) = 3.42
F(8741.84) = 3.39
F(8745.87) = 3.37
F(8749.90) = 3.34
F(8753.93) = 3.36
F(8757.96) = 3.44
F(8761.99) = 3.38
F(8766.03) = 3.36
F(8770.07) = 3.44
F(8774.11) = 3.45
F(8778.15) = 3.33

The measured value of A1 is 0.06 mag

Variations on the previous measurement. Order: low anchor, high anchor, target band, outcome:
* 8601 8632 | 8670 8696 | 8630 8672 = 0.02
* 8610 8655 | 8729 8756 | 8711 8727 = -0.01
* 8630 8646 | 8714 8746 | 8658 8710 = 0.03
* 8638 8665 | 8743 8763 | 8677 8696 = -0.02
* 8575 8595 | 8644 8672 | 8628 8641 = -0.04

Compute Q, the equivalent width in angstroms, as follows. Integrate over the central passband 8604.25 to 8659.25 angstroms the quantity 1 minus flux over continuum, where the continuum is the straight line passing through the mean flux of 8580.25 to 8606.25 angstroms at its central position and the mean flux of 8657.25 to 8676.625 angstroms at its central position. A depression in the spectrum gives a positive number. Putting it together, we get -2.0 angstroms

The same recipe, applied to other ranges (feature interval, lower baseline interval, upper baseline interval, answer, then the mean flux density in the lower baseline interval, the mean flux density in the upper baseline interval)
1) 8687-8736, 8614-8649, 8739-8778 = 0.4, 3.52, 3.39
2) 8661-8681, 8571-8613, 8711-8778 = 0.8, 3.52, 3.4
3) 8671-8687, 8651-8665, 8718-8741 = -0.7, 3.27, 3.41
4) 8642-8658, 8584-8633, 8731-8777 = 0.0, 3.52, 3.39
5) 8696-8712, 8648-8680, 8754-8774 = -0.2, 3.35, 3.4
